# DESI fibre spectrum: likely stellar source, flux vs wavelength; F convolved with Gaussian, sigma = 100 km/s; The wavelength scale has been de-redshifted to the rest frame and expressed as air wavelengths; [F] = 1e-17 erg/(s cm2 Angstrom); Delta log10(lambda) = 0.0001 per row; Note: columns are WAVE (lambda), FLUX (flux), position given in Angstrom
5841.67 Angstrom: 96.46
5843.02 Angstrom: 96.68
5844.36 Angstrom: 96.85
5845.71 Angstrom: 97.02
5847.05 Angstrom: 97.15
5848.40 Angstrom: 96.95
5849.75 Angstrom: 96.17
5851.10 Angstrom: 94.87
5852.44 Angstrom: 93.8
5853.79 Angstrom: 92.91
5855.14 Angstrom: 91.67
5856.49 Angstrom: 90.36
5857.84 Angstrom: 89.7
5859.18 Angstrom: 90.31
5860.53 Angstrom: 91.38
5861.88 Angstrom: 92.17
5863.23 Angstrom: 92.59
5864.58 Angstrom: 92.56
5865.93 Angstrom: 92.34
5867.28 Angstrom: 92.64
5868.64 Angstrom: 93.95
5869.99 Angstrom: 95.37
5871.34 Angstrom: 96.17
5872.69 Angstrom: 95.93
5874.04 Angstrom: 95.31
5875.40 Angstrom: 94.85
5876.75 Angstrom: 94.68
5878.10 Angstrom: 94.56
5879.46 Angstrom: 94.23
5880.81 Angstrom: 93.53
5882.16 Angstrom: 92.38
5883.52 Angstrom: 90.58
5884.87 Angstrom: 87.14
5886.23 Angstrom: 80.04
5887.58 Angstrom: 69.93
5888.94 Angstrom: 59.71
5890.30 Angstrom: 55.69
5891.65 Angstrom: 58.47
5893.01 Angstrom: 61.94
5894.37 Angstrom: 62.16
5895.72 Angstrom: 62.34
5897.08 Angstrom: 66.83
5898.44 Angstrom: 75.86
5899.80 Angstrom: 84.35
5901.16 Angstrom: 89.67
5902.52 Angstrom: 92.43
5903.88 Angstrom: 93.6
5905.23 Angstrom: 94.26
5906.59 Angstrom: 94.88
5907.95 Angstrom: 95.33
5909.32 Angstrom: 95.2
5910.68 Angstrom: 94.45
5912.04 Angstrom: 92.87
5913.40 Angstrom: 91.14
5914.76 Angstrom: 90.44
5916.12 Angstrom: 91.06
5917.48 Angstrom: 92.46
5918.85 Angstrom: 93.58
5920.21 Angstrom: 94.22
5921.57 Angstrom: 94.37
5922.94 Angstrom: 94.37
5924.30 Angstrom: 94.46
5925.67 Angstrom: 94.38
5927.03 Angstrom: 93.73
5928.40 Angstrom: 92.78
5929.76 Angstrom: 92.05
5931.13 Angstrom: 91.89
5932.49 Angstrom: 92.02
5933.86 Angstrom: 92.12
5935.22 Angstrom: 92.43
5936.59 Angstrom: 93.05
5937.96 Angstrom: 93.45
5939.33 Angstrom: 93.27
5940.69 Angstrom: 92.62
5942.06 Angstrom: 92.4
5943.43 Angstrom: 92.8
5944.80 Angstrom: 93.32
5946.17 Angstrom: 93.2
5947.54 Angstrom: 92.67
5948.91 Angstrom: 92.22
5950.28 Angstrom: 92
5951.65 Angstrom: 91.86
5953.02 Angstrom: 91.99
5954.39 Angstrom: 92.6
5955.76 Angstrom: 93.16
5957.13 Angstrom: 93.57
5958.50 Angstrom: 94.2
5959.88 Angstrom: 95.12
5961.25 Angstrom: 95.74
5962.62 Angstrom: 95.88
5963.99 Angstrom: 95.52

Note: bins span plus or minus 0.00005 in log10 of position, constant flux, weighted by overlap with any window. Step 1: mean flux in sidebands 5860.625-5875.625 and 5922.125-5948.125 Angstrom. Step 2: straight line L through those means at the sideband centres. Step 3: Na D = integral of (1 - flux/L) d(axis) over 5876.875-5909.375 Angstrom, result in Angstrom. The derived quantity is 4.3 Angstrom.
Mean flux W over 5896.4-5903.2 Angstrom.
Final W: 81.7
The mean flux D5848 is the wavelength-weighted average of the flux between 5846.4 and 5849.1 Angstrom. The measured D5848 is 96.8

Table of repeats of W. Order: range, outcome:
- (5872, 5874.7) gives 95.8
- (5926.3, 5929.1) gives 93.4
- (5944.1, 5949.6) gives 92.8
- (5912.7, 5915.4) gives 90.9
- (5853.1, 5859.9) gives 91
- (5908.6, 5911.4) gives 94.5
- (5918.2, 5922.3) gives 94.1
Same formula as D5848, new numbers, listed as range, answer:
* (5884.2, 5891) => 70.4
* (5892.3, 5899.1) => 65.7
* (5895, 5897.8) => 64.8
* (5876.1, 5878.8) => 94.5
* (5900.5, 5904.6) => 92.1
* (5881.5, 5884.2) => 91.4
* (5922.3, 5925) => 94.4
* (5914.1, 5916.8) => 90.9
